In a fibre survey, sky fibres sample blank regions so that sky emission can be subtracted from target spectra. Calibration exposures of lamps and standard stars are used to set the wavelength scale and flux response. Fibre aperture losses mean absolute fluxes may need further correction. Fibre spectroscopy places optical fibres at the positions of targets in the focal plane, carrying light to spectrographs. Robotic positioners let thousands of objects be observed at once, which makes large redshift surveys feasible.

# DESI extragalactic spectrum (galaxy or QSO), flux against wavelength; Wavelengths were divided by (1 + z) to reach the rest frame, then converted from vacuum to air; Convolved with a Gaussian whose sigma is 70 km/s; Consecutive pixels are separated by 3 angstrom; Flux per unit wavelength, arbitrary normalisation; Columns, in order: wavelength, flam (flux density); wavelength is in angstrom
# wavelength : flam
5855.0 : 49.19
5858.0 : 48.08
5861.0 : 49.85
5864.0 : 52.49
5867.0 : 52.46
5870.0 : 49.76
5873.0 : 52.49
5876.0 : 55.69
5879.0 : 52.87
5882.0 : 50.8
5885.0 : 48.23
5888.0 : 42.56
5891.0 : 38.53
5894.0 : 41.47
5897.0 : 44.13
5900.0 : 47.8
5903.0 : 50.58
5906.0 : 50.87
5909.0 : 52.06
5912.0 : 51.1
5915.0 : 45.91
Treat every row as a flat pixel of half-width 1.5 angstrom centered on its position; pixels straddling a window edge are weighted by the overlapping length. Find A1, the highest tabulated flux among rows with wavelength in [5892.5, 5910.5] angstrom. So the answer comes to 52.06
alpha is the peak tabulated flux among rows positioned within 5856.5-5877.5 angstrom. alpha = 55.69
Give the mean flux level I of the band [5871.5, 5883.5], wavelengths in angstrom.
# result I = 53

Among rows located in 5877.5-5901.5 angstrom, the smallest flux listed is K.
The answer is 38.53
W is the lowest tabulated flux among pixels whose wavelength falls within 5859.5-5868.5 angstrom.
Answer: 49.85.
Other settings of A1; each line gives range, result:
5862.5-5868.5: 52.49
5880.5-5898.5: 50.8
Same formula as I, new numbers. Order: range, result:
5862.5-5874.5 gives 51.8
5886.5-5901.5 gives 42.9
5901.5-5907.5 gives 50.7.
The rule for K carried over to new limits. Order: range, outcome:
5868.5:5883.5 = 49.76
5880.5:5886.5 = 48.23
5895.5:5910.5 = 44.13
